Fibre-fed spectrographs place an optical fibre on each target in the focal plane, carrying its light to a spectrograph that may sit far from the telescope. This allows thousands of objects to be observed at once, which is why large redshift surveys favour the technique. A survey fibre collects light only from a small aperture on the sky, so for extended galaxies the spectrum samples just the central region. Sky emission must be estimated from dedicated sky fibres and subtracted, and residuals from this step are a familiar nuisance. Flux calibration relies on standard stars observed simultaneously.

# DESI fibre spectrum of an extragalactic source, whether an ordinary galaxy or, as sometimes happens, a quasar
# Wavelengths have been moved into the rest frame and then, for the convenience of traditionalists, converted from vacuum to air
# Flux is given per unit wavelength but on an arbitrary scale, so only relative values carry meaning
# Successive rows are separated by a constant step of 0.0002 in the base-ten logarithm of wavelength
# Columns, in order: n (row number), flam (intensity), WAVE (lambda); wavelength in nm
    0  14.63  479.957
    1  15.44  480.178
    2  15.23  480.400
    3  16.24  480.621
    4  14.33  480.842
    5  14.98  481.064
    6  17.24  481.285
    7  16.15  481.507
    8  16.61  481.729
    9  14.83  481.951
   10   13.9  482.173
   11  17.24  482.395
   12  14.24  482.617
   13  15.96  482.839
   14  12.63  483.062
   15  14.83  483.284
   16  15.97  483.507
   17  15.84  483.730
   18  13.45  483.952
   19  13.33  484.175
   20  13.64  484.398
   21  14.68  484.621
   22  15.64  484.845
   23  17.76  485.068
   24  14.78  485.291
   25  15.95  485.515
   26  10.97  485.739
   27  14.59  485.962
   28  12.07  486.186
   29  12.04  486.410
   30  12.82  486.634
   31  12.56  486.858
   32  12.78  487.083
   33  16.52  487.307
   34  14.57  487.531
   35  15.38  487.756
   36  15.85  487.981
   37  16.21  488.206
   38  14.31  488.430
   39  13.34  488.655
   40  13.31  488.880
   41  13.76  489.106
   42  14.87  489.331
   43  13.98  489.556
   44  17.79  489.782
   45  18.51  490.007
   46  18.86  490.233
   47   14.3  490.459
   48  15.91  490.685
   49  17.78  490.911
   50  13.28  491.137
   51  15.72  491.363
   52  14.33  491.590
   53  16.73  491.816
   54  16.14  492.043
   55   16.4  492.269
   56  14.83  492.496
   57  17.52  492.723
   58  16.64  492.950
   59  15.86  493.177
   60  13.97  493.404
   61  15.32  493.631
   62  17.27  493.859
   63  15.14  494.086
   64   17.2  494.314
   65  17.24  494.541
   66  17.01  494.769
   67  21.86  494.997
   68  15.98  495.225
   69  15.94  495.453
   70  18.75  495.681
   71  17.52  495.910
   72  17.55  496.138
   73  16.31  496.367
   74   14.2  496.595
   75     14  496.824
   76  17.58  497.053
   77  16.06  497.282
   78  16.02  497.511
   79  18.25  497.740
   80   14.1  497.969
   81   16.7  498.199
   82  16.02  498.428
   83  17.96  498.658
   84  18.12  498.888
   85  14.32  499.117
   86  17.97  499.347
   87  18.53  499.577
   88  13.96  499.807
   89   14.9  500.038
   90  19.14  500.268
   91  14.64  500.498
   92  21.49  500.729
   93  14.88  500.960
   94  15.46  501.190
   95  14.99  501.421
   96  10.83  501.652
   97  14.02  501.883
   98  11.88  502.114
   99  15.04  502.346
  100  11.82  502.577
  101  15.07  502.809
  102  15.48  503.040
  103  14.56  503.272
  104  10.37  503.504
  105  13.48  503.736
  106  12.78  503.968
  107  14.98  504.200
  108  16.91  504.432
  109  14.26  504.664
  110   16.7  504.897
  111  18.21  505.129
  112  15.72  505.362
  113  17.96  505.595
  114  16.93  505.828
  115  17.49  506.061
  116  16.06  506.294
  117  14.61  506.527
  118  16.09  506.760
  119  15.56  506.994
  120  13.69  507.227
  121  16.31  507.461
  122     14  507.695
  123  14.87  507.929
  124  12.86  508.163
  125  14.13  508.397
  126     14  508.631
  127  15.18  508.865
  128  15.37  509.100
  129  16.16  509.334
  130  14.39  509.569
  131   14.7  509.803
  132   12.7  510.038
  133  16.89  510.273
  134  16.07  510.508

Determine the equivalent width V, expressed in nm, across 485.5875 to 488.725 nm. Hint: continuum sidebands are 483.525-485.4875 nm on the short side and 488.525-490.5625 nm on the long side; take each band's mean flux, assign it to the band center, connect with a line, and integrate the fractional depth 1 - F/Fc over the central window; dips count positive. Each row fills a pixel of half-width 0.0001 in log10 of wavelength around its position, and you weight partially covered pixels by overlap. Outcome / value 0.27 nm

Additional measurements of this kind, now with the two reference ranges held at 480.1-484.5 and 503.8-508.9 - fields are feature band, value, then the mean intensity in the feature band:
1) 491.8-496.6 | -0.44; 16.7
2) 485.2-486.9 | 0.22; 13.2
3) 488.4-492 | -0.06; 15.5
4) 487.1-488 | -0.01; 15.3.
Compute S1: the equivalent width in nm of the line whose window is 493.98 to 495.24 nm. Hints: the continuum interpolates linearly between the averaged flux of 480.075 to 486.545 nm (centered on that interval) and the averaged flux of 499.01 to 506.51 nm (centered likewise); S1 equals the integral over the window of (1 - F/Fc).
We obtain -0.20 nm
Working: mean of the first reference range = 14.8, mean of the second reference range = 15.3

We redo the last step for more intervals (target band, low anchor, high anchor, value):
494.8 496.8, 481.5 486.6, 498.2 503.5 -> -0.26 nm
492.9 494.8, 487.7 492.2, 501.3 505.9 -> -0.11 nm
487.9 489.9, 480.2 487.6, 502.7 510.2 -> -0.01 nm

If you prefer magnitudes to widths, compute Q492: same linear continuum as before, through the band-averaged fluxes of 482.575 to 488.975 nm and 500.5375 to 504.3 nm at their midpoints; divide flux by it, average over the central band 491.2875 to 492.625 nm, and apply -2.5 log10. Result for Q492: -0.10 mag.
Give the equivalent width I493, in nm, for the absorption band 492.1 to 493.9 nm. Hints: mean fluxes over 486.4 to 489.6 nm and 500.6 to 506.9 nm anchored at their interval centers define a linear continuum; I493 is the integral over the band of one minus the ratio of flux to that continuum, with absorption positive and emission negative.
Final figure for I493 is -0.18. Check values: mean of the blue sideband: 14.2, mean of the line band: 15.9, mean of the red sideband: 15.1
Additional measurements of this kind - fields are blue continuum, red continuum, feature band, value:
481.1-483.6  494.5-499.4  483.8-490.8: 0.53 nm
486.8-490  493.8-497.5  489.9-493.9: -0.07 nm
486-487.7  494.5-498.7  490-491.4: -0.14 nm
